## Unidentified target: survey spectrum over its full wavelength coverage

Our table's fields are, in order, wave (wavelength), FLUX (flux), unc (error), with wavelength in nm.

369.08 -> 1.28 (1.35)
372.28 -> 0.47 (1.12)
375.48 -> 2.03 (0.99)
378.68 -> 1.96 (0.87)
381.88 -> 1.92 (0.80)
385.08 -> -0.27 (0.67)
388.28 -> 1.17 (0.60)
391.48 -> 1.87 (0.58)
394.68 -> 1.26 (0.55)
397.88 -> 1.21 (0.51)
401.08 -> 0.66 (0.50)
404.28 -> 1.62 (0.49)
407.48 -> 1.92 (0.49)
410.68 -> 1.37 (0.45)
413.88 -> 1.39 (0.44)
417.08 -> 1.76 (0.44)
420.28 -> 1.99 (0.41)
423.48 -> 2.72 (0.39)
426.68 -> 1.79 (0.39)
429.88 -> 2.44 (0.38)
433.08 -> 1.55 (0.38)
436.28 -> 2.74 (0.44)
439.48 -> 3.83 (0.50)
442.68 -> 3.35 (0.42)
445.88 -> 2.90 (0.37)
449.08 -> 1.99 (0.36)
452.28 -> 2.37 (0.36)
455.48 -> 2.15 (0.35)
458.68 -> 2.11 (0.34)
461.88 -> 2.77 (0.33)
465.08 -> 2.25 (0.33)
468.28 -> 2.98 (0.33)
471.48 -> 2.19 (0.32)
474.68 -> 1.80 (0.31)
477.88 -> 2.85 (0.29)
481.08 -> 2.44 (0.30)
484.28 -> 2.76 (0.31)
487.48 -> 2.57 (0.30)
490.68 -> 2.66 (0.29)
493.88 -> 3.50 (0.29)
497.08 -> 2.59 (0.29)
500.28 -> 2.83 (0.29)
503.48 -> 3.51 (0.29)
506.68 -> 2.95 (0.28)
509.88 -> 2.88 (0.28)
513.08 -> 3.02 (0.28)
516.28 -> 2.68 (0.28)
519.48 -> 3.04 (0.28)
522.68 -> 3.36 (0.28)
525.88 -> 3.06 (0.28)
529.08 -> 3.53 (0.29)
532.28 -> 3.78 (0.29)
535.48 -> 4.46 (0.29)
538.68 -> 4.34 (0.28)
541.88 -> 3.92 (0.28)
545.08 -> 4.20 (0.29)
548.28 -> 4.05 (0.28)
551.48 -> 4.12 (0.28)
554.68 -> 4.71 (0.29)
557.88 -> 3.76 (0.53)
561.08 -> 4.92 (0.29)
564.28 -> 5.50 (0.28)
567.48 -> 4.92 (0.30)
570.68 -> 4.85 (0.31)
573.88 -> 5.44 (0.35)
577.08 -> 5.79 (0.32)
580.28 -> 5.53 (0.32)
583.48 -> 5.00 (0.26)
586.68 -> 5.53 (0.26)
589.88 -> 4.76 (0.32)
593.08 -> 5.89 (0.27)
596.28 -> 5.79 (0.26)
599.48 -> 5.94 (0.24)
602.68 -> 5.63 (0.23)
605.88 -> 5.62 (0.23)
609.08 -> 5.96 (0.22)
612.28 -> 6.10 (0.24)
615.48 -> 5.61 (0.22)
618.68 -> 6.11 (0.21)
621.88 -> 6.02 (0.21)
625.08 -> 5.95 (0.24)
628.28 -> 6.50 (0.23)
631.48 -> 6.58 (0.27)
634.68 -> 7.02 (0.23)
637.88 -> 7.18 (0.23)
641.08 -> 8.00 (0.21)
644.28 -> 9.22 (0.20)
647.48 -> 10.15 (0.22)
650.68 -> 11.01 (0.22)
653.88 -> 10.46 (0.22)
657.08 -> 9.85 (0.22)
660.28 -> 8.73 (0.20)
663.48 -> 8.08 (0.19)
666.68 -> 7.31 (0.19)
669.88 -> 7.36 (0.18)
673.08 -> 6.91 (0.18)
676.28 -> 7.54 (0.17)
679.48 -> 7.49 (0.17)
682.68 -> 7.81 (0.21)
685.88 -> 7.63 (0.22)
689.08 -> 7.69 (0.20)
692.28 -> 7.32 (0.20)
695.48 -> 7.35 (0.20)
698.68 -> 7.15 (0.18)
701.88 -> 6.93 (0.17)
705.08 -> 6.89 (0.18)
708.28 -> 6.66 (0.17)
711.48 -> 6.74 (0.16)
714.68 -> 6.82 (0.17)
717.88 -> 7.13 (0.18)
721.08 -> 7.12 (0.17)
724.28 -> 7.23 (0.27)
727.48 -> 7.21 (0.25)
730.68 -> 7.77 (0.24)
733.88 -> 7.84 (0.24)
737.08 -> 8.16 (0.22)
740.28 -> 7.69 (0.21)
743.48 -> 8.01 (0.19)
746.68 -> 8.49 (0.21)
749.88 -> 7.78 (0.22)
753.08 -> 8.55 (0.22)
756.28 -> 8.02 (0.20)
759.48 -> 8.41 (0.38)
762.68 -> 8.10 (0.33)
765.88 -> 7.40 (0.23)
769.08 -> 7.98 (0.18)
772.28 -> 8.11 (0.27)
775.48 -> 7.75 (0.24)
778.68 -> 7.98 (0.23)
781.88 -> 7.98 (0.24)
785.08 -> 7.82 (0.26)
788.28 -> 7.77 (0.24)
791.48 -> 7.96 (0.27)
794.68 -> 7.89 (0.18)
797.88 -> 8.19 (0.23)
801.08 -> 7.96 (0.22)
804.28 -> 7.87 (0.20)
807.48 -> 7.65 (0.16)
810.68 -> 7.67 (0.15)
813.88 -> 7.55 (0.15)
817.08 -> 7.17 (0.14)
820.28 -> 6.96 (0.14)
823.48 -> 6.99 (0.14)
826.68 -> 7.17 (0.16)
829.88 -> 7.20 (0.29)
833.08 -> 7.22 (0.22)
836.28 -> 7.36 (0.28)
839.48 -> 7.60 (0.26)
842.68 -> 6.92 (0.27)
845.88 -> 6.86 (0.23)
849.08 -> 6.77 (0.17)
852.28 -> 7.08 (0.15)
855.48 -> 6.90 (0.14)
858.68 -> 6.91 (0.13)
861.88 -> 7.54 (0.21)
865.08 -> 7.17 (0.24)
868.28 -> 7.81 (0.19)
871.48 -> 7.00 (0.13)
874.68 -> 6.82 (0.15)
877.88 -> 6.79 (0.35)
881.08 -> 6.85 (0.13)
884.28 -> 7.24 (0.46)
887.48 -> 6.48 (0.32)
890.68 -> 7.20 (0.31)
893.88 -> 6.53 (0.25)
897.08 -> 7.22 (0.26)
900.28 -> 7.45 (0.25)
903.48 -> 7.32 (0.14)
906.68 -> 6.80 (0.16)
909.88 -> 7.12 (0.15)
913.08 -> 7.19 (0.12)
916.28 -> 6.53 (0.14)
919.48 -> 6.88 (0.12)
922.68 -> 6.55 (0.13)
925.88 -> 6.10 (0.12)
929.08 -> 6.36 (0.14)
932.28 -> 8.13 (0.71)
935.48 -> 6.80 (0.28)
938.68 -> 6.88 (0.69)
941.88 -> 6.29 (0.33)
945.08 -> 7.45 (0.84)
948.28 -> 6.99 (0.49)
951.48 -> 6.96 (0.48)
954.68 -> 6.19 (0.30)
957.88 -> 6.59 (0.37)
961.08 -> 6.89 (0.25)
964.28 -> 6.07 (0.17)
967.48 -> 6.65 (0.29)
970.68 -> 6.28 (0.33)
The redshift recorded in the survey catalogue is 0.383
